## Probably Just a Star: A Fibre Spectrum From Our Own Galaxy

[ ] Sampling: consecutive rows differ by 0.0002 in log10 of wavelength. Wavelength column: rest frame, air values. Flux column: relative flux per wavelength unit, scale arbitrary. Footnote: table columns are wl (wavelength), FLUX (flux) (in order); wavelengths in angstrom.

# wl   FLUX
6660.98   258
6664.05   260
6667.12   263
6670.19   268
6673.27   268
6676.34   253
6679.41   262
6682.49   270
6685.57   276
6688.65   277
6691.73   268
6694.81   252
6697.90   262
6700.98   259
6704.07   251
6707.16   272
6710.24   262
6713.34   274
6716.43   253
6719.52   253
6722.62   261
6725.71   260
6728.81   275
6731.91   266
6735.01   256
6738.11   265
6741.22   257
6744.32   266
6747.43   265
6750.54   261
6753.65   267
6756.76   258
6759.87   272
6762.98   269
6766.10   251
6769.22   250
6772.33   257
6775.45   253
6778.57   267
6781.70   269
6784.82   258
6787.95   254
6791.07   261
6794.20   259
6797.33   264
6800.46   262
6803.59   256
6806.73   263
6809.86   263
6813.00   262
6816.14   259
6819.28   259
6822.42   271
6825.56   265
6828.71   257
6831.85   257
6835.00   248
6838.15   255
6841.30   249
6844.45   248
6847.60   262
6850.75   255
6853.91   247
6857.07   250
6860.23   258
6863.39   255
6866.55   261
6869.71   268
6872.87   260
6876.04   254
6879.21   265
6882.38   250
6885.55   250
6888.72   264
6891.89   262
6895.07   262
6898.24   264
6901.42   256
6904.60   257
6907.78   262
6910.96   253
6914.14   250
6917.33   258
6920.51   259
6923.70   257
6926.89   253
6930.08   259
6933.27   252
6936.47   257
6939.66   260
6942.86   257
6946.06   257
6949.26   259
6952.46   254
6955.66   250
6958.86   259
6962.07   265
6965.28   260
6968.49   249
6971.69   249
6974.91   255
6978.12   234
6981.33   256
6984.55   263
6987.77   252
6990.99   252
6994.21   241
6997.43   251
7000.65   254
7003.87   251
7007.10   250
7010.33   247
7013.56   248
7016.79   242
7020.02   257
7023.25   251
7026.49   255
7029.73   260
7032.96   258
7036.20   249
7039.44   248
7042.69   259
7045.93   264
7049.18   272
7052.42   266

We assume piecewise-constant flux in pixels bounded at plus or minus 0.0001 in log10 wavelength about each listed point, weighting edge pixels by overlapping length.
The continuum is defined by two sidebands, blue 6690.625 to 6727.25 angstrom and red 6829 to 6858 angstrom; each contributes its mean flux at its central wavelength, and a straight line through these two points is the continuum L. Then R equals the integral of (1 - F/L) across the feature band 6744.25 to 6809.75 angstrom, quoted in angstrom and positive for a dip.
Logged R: -1.1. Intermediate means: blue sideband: 261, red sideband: 253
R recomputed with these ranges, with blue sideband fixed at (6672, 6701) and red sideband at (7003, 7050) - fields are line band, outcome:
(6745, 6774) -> 0.2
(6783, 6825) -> 0.0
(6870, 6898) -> -0.1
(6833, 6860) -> 0.8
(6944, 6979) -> 0.2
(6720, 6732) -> 0.0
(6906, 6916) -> 0.1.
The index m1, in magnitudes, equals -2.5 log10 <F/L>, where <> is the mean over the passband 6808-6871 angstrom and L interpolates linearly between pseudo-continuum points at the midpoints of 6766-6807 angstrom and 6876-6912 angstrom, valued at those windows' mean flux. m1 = 0.01 mag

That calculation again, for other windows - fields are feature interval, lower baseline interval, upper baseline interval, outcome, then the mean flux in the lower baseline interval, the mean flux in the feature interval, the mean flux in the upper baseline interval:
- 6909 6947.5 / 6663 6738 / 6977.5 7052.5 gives 0.00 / 263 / 256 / 253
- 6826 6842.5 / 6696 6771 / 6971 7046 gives 0.02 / 262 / 254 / 252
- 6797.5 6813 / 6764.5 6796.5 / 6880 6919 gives -0.01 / 258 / 261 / 258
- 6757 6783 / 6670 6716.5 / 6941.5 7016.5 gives 0.00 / 264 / 261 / 253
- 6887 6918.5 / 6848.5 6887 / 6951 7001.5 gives -0.02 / 256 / 259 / 253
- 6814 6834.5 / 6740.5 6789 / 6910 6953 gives -0.01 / 261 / 261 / 256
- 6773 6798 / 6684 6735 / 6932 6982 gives 0.00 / 264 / 260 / 255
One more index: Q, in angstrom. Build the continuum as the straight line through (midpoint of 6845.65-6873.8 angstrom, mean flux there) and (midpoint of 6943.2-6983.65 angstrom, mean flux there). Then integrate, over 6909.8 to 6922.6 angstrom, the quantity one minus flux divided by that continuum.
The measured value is 0.0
